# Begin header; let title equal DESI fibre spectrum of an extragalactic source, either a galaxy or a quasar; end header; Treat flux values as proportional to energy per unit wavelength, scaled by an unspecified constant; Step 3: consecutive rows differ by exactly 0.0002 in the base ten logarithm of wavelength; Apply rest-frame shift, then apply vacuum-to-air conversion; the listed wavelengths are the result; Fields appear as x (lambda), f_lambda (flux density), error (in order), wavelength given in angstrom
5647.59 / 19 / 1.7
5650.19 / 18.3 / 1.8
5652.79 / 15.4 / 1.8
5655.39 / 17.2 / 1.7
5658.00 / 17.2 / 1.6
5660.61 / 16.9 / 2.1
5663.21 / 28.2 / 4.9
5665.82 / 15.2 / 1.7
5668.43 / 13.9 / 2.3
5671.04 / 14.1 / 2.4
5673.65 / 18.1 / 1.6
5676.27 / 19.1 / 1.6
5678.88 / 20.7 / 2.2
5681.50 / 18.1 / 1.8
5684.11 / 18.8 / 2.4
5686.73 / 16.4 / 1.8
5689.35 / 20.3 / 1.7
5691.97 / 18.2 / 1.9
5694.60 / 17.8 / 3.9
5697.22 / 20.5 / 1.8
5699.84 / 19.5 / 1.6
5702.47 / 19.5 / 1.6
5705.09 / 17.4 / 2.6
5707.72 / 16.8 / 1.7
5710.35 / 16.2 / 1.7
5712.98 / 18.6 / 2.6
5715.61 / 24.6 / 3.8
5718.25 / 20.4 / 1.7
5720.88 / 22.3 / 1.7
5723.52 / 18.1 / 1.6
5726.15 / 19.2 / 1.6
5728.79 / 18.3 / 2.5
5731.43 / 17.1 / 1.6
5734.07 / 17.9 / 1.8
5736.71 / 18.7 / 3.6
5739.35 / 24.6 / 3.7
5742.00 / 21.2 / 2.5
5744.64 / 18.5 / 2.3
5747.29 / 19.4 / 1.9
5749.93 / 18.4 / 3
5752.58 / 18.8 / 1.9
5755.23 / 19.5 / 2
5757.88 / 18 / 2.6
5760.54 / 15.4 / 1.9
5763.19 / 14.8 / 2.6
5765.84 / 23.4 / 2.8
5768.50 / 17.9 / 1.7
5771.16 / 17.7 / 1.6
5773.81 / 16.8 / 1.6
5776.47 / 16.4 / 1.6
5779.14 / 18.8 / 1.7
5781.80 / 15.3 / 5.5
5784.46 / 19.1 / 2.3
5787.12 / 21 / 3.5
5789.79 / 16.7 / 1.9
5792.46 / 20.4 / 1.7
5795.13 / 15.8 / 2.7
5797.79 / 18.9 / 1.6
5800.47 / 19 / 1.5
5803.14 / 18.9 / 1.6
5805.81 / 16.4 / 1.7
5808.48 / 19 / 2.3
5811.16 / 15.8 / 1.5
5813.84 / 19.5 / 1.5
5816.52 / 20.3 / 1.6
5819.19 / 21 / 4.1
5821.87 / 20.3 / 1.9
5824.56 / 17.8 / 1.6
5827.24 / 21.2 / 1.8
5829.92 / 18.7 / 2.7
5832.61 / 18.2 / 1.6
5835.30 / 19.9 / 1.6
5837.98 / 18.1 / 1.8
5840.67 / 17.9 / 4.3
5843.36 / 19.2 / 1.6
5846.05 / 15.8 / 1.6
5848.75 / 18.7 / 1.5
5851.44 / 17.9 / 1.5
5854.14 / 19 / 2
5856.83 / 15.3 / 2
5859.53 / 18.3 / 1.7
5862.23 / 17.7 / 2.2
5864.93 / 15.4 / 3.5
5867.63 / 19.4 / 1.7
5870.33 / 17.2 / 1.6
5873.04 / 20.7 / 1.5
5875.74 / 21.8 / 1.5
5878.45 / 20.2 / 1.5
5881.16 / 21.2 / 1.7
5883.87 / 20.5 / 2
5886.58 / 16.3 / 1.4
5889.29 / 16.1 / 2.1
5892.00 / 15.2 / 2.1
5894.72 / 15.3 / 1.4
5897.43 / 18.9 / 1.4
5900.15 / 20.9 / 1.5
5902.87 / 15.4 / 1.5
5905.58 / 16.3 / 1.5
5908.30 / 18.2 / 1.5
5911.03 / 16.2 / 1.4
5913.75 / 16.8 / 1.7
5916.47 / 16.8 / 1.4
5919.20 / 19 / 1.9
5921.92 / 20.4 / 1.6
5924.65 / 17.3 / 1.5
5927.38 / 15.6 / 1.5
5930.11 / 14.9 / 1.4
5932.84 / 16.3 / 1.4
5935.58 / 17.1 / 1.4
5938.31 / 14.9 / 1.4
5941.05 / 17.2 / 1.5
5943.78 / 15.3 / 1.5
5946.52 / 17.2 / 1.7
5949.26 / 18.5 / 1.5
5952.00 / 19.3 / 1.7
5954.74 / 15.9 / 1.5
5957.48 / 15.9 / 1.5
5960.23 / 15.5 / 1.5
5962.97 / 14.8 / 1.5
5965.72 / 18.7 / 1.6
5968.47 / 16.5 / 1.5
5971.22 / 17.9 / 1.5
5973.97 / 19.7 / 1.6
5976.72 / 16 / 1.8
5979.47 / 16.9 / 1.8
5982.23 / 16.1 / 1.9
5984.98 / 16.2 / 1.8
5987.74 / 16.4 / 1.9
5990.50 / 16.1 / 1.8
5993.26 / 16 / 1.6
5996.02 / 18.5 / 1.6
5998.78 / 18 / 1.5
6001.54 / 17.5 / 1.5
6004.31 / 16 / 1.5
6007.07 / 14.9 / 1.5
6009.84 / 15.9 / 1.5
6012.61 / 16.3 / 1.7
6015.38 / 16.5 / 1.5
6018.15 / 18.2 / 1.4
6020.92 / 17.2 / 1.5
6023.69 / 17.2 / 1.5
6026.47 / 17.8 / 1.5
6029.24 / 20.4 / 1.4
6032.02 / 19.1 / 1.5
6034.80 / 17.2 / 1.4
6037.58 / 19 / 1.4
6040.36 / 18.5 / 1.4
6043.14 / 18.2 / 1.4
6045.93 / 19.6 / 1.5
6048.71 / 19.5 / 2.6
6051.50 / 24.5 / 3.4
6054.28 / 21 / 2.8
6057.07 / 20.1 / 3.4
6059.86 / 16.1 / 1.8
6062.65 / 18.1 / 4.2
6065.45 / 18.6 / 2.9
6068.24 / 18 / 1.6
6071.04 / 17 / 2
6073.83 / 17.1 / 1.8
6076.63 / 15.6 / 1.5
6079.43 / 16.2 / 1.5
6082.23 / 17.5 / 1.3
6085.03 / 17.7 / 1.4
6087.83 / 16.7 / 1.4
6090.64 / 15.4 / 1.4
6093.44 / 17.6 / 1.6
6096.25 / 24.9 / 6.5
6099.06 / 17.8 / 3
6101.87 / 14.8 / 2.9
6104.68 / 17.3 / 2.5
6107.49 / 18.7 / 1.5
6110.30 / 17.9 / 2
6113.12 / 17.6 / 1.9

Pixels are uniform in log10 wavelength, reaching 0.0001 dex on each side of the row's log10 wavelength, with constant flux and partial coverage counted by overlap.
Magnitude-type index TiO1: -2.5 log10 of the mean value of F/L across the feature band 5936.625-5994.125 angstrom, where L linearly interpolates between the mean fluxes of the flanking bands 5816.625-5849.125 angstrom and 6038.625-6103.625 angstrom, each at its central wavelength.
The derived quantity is 0.11 mag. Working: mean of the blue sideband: 19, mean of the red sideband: 18.3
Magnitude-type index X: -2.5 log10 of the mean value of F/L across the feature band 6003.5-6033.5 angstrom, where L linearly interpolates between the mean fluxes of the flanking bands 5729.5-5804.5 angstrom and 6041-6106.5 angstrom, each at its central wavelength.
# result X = 0.06 mag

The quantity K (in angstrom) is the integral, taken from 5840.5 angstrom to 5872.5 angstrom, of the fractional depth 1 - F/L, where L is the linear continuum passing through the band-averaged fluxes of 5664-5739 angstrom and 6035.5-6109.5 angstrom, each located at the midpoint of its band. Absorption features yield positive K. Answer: 1.26 angstrom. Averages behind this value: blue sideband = 18.6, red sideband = 18.3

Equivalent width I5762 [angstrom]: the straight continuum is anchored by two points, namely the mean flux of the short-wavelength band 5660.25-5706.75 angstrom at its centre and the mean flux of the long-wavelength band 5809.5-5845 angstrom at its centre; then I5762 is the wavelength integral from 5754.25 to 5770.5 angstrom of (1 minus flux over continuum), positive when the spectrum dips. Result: 0.59 angstrom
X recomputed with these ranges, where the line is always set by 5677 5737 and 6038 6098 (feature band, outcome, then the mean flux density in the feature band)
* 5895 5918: 0.080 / 17.3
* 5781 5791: 0.038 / 18.2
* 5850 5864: 0.069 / 17.6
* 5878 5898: 0.052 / 17.8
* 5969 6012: 0.110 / 16.8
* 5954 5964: 0.197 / 15.5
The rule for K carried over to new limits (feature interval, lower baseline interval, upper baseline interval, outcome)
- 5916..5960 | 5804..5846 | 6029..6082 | 4.1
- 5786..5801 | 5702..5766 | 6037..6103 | 0.2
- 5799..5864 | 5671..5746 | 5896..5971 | -1.8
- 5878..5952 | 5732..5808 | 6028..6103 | 4.4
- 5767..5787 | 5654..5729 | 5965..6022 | 0.5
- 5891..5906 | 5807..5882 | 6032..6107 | 1.2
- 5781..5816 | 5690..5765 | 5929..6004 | 0.2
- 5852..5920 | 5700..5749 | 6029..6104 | 3.5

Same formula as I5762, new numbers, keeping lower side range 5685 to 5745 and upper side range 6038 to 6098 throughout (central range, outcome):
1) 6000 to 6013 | 1.7 angstrom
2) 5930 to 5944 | 2.0 angstrom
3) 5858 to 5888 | -0.1 angstrom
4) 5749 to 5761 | 0.6 angstrom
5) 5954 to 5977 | 2.3 angstrom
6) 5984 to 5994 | 1.3 angstrom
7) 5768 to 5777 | 0.9 angstrom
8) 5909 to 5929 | 1.4 angstrom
